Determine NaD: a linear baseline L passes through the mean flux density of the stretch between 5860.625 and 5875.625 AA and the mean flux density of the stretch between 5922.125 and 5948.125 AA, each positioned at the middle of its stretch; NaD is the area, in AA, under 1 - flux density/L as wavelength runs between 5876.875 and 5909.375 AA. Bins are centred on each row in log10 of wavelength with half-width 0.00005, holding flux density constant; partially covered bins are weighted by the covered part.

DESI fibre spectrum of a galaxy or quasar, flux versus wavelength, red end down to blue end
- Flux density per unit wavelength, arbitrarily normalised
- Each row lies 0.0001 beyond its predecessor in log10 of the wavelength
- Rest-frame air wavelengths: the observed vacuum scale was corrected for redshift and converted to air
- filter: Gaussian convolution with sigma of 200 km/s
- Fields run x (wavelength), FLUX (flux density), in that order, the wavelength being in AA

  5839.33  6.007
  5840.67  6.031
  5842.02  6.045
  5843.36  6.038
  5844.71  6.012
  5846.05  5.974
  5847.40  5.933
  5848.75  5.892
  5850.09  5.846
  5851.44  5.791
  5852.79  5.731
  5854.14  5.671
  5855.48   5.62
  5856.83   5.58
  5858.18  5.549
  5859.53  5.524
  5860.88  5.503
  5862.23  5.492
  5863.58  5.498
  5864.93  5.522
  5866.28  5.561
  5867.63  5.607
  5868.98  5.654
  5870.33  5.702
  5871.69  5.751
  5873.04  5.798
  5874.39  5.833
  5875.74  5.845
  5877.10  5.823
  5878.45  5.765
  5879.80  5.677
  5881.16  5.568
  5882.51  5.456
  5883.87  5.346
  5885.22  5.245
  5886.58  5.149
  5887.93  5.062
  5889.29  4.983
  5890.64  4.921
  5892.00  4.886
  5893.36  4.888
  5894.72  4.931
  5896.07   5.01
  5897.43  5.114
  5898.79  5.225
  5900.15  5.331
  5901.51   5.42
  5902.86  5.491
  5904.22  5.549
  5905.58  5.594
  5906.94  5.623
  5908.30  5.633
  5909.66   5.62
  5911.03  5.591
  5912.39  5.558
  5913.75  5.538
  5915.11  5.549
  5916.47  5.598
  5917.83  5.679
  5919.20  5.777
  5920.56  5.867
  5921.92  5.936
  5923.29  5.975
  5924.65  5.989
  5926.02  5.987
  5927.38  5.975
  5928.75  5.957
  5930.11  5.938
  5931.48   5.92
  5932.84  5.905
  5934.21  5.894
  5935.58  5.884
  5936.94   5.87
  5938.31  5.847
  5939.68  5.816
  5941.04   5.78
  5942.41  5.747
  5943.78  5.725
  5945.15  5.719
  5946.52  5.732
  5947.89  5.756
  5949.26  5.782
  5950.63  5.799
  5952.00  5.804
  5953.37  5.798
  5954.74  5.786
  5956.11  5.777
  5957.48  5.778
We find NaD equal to 2.3 AA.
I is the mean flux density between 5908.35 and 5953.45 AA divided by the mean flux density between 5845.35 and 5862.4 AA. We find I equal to 1.02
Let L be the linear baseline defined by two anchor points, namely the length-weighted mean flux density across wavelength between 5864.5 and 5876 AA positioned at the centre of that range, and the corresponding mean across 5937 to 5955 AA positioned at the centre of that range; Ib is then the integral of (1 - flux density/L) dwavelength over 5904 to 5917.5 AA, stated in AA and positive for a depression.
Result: 0.4 AA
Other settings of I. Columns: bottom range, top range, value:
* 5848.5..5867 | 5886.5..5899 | 0.89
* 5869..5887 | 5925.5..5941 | 1.05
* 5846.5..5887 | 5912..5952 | 1.03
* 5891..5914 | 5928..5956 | 1.09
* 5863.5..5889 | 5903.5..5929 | 1.03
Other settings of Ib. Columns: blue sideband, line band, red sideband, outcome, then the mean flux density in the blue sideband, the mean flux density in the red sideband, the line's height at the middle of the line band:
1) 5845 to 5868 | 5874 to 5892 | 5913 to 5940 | 1.03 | 5.67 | 5.84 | 5.74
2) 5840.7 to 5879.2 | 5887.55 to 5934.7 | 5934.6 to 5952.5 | 1.87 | 5.74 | 5.79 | 5.77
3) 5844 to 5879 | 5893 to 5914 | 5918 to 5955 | 1.46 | 5.71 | 5.85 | 5.79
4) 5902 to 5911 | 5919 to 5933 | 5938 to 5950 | -0.64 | 5.58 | 5.76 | 5.68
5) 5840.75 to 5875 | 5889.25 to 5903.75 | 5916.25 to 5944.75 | 1.70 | 5.73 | 5.86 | 5.8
